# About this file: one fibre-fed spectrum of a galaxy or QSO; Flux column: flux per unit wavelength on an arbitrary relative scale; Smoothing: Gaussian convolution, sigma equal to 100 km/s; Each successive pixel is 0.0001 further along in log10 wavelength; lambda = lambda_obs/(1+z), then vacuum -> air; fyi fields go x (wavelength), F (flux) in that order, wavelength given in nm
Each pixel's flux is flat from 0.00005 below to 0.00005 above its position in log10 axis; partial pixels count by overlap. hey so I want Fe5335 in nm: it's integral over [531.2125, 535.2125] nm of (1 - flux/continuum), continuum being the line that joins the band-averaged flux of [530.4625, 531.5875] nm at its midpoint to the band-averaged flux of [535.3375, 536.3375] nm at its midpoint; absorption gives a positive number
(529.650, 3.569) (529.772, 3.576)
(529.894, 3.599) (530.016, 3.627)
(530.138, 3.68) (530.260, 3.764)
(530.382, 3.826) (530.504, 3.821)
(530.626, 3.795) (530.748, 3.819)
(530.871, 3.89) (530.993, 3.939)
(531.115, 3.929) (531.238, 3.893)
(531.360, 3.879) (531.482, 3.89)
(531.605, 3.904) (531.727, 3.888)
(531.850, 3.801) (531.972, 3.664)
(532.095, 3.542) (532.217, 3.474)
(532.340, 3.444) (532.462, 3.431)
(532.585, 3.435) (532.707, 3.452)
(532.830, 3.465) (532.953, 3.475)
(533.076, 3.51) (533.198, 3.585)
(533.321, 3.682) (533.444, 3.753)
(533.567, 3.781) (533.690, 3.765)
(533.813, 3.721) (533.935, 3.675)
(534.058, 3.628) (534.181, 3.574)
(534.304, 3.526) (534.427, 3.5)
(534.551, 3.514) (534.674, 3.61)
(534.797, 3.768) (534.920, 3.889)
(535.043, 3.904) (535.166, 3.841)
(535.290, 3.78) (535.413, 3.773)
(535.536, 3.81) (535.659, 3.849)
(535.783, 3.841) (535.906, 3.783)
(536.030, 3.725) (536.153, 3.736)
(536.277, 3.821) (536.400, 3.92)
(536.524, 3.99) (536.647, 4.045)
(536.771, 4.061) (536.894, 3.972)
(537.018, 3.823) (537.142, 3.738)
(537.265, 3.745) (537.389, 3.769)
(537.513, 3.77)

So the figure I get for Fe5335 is 0.18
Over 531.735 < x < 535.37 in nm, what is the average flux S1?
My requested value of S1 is 3.63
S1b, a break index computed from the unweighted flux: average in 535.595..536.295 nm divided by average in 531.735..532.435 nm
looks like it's 1.05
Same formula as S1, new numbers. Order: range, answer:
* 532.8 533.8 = 3.63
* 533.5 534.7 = 3.63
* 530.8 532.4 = 3.78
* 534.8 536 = 3.82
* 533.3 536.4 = 3.73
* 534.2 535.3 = 3.69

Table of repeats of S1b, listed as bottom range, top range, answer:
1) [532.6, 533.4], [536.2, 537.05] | 1.12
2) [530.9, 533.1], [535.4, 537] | 1.05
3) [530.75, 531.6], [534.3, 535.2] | 0.95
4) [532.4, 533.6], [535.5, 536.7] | 1.08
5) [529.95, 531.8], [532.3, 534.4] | 0.93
